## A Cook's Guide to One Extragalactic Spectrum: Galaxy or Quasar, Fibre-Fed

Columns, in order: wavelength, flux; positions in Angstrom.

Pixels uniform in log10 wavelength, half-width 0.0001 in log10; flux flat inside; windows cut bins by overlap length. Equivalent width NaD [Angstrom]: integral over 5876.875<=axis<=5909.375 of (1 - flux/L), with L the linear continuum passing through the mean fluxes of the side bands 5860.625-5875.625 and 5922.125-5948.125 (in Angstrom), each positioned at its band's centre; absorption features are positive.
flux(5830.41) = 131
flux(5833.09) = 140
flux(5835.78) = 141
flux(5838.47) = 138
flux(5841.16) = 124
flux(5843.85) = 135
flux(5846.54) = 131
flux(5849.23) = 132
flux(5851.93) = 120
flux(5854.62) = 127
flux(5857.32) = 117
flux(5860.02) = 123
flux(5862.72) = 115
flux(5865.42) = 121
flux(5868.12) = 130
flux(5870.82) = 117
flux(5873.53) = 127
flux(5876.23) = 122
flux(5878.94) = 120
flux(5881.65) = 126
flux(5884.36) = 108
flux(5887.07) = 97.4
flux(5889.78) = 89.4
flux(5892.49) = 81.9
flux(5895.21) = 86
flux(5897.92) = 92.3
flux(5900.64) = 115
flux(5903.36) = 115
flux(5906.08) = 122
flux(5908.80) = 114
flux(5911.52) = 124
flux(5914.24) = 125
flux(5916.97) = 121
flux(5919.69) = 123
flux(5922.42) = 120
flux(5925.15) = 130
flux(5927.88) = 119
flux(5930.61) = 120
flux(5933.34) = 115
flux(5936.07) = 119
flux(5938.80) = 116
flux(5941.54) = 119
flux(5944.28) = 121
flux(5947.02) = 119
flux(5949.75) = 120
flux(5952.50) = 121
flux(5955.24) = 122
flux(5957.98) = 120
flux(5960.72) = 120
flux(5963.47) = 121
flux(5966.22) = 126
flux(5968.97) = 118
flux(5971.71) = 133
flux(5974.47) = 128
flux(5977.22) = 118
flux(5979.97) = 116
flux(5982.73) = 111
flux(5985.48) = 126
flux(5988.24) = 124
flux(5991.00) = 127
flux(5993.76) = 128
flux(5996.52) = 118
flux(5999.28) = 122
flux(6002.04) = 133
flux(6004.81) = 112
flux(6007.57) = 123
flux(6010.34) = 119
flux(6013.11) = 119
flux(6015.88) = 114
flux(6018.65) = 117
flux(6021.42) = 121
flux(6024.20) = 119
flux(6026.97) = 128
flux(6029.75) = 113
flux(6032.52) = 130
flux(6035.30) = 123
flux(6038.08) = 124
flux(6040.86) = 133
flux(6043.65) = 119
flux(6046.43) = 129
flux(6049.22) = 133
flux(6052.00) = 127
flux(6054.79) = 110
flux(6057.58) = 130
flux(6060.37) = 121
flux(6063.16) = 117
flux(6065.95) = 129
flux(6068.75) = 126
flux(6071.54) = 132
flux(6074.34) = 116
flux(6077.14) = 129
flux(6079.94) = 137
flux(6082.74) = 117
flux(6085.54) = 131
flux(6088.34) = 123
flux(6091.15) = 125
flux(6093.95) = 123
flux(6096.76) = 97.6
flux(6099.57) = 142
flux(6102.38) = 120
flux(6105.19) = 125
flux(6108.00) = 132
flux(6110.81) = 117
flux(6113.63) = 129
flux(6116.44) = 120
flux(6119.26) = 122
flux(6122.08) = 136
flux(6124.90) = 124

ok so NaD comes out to 4.2 Angstrom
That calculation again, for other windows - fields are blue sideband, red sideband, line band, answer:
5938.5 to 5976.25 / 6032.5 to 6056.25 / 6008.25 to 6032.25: 0.9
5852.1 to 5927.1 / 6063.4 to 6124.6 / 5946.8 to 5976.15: -1.0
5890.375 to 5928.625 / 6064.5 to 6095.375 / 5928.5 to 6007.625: -2.5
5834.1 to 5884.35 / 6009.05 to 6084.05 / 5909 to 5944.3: 1.1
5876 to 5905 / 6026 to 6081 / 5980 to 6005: -1.1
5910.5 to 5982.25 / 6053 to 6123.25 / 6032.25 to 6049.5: -0.5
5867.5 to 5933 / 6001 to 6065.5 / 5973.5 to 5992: -0.3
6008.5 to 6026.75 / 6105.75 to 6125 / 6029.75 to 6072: -1.3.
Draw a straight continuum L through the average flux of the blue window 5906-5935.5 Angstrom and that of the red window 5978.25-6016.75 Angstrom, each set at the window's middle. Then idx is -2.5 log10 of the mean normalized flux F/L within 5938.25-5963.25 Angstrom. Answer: 0.01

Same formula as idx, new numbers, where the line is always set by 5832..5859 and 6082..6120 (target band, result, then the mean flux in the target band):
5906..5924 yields 0.061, 121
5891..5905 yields 0.292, 98.4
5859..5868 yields 0.076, 121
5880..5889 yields 0.181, 109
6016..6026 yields 0.060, 119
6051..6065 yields 0.030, 121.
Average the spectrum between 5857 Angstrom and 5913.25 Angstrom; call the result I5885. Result 113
